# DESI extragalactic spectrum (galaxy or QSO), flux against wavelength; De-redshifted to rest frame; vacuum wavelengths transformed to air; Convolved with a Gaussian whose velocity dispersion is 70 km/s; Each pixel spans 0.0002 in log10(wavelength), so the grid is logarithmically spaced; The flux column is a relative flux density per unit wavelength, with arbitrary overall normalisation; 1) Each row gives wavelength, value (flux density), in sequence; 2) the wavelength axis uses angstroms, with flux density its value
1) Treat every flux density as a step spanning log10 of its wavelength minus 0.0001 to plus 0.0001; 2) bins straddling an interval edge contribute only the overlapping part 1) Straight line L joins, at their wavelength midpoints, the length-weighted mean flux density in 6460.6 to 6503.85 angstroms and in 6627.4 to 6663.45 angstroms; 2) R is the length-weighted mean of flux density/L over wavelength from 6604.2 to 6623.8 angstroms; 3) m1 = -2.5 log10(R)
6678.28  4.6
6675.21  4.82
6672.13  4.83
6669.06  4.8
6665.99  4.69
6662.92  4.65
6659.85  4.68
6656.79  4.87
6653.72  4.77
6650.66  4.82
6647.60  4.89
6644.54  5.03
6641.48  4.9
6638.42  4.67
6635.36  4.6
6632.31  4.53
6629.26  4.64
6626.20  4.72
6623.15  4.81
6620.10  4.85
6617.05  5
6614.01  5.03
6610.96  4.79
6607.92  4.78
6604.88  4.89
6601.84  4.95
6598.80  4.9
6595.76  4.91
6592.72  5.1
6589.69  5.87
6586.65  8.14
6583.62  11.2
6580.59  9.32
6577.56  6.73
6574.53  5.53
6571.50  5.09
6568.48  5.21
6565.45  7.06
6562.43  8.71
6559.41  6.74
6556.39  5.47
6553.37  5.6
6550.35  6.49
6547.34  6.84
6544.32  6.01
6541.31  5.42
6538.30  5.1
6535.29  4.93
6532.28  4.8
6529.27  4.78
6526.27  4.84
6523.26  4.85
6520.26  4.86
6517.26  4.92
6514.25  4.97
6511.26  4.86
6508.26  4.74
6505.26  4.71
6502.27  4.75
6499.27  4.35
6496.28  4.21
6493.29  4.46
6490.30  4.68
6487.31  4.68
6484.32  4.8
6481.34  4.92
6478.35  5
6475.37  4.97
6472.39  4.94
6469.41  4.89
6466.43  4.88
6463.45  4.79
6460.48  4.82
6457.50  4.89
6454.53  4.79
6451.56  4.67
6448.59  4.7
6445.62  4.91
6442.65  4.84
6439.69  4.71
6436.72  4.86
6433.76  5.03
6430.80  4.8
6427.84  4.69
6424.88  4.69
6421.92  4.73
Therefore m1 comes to -0.03 mag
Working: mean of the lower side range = 4.74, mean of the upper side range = 4.76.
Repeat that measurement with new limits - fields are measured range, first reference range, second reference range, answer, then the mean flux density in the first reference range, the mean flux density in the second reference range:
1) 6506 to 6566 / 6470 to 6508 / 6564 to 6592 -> 0.08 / 4.71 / 7.07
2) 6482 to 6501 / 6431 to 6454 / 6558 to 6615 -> 0.17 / 4.82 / 6.27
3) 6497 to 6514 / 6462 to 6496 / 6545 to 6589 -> 0.17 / 4.8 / 6.97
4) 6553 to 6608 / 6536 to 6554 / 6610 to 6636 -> -0.18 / 5.88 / 4.78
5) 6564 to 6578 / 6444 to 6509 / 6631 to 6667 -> -0.23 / 4.75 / 4.76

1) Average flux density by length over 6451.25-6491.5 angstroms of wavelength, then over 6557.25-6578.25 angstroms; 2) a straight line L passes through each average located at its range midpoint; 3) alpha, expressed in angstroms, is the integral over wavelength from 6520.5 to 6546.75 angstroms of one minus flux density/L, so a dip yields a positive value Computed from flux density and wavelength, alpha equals 3.2 angstroms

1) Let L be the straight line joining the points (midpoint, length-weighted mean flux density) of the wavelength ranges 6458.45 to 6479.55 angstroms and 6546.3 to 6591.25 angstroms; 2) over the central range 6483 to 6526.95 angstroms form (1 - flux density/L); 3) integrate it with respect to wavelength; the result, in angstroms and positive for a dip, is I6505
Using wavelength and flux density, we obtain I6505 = 7.2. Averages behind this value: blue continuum 4.9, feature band 4.71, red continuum 6.93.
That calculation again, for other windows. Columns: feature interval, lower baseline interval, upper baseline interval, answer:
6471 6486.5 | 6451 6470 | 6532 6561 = 0.3 angstroms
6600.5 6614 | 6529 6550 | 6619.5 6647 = 0.2 angstroms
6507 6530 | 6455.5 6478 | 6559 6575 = 3.3 angstroms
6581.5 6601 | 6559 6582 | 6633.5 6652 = -1.4 angstroms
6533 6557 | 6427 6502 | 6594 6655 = -4.6 angstroms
